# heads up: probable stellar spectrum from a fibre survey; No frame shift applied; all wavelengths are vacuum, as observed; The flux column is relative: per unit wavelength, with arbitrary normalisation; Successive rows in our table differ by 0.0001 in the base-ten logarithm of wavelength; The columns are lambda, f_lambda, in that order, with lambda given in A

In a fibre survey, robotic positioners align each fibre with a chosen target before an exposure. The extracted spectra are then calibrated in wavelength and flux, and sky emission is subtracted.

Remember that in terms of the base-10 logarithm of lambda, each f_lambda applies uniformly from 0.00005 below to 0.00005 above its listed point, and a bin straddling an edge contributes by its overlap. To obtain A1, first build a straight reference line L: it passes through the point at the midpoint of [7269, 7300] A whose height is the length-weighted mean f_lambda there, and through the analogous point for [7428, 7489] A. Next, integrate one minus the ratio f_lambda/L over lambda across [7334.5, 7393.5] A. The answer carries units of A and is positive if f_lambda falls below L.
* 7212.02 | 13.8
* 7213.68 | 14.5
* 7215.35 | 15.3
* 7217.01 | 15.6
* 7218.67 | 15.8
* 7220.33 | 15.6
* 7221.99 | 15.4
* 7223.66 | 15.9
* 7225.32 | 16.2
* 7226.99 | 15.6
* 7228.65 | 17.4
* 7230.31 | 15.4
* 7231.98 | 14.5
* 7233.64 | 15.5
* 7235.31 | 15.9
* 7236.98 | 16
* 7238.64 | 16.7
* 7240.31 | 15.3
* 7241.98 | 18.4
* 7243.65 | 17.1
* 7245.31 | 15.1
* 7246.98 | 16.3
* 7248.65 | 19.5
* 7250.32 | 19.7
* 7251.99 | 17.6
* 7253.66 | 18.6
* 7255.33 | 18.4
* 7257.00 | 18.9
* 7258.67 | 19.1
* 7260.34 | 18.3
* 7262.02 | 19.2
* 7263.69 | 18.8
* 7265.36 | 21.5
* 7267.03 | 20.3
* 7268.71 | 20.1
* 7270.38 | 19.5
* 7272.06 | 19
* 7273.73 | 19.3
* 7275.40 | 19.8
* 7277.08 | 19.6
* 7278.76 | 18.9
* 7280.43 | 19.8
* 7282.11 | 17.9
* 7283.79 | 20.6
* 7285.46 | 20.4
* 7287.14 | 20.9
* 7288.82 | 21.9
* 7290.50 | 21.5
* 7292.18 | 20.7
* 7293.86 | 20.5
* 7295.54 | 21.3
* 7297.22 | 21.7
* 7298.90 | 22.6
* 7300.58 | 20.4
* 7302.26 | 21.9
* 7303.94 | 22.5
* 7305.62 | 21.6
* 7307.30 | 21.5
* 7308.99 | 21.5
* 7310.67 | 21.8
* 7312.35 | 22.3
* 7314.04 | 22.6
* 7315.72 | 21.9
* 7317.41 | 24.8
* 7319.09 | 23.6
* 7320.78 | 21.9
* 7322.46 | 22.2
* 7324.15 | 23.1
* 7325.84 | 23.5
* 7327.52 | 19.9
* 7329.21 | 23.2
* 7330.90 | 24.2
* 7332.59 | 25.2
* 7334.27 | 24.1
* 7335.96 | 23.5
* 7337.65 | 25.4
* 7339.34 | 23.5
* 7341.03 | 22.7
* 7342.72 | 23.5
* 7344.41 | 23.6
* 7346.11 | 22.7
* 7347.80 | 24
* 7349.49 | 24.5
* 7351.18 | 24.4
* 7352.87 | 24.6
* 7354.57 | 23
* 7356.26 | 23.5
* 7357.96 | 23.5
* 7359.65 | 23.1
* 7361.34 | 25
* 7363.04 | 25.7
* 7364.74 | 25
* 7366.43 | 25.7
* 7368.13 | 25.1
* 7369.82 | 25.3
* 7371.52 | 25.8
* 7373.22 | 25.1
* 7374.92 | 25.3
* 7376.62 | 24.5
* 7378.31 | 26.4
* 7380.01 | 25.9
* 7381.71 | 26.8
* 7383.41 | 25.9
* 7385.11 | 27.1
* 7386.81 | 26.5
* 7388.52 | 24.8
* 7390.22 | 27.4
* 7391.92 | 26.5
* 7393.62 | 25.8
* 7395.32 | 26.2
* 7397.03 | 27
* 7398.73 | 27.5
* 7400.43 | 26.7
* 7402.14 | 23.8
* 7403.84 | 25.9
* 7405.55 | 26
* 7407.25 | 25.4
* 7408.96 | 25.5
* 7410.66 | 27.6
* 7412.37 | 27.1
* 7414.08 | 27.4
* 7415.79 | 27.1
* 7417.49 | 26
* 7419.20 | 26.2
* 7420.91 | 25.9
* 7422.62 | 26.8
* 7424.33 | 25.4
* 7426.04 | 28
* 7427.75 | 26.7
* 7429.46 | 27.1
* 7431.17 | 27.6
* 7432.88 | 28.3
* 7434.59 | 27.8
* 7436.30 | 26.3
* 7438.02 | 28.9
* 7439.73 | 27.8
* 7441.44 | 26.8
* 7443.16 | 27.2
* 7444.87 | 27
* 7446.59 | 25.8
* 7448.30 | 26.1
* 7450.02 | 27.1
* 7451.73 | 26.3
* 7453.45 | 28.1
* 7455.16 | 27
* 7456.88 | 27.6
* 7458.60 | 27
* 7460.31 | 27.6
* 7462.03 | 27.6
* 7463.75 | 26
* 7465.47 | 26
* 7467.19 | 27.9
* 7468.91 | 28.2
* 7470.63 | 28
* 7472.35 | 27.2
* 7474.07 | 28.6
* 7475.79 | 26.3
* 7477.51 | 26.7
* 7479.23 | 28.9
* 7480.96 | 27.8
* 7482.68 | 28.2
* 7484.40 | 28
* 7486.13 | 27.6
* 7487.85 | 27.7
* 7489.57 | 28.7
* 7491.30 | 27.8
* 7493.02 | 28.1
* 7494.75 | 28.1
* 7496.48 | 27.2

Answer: -3.29 A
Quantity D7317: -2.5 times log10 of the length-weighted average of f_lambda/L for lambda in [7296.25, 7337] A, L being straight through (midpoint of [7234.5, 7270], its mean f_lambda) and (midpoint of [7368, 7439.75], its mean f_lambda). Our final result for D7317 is -0.04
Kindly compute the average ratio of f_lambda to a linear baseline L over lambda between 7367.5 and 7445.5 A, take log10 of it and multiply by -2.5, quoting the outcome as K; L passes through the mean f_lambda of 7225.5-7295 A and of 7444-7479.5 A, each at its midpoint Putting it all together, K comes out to -0.07 mag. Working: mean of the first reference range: 18.5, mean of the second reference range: 27.2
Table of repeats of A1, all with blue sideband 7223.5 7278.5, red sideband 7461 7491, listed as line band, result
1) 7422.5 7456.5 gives -1.4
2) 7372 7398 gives -2.6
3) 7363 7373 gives -1.1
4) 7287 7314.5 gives -2.2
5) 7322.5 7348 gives -2.3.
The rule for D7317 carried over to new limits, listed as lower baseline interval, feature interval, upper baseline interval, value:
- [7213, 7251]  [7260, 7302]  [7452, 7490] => -0.095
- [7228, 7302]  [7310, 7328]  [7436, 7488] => -0.068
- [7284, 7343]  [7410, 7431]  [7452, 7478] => -0.038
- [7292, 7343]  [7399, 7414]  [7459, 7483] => -0.030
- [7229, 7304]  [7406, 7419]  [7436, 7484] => -0.054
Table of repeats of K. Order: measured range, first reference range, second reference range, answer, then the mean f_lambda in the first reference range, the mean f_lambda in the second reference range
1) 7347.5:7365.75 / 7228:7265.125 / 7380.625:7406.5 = -0.009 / 17.4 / 26.3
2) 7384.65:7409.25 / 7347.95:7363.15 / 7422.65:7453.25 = -0.023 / 24.1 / 27.1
